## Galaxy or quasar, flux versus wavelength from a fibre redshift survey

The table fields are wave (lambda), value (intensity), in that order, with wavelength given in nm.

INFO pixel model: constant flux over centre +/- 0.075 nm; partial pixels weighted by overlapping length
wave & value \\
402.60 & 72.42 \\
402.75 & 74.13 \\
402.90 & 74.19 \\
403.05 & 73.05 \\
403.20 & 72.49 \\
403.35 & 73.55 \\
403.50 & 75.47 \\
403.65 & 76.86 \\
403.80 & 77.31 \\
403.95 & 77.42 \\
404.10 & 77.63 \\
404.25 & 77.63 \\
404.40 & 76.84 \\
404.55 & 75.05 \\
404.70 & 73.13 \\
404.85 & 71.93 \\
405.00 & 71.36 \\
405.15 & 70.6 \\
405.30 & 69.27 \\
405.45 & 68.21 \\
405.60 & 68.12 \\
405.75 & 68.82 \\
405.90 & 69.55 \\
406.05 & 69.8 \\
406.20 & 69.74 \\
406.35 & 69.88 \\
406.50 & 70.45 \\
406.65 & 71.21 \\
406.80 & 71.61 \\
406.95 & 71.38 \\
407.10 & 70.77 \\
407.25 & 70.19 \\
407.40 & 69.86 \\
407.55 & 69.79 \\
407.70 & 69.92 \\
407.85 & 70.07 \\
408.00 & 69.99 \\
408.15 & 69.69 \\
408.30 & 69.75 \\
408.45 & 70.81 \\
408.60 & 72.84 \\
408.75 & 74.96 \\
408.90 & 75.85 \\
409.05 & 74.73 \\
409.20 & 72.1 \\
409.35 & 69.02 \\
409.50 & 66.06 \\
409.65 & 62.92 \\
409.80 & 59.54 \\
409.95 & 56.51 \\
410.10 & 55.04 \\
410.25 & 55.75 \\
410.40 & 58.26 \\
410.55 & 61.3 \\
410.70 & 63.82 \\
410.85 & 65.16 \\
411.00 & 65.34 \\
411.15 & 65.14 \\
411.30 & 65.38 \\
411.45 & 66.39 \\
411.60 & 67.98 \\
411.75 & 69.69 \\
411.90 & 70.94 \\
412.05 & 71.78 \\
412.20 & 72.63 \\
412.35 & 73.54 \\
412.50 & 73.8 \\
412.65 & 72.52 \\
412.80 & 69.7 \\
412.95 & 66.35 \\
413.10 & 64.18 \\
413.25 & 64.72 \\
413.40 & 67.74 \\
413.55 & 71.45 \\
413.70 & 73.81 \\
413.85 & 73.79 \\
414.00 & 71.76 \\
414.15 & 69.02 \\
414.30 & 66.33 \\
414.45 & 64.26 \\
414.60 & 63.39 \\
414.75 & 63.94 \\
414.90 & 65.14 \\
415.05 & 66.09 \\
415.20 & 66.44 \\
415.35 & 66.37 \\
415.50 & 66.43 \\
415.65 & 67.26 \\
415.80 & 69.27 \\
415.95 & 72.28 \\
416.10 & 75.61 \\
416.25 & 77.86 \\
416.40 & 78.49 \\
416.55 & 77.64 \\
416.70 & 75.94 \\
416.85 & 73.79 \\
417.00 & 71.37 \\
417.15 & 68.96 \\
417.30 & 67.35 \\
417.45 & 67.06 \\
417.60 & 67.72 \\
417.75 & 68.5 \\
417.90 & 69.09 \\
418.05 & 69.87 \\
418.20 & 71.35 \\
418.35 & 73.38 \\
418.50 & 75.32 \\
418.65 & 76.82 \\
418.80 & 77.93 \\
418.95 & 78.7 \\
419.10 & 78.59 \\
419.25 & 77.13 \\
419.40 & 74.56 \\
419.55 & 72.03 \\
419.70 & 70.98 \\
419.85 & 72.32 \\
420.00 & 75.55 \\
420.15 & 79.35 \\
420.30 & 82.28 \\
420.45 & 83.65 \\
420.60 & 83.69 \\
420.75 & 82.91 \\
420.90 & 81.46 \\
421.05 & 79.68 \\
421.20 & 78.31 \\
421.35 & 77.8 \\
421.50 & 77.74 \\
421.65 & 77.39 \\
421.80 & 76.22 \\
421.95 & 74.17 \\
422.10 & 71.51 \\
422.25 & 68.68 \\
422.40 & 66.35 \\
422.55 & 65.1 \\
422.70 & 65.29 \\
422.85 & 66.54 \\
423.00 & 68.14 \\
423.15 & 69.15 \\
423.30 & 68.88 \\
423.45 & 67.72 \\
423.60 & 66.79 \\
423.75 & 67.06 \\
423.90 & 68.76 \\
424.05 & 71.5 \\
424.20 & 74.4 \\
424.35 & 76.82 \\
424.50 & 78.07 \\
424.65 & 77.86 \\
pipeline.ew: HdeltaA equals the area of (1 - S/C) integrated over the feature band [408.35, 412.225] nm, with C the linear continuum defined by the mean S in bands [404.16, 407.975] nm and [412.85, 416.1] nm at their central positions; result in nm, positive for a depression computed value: 0.16 nm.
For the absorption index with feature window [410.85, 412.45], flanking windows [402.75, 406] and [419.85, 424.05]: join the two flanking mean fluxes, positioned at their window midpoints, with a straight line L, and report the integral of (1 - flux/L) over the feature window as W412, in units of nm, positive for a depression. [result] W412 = 0.10 nm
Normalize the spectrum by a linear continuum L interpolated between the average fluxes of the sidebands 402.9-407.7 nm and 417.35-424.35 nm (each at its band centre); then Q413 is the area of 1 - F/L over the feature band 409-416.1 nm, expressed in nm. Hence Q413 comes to 0.57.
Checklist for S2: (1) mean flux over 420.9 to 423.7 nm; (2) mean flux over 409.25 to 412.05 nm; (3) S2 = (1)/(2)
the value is 1.12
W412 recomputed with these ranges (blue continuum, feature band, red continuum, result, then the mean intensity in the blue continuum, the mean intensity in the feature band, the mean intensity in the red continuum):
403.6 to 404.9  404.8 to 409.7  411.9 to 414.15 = 0.249 nm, 76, 70.4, 70.5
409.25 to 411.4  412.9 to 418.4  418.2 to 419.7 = 0.068 nm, 62.3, 69.6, 75.6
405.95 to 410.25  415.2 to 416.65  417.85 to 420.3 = 0.020 nm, 68.9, 72.1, 74.9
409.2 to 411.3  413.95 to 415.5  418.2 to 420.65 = 0.071 nm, 62.3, 66.2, 76.8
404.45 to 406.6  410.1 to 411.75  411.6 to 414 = 0.166 nm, 70.5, 63.4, 70.4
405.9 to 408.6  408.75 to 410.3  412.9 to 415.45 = 0.089 nm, 70.3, 65.4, 67.3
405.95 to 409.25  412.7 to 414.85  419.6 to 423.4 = 0.139 nm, 71.1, 67.9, 74.5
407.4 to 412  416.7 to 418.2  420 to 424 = 0.030 nm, 66.9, 69.7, 73.7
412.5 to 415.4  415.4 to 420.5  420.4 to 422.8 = -0.122 nm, 67.9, 73.6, 75.4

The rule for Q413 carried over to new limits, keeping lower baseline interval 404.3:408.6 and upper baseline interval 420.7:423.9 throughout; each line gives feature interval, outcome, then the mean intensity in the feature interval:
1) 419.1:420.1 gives -0.034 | 74.3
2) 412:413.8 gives 0.027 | 70.2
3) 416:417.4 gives -0.046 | 74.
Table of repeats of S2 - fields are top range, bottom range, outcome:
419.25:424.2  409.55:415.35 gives 1.11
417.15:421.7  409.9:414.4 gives 1.13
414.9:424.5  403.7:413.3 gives 1.05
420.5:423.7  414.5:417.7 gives 1.05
